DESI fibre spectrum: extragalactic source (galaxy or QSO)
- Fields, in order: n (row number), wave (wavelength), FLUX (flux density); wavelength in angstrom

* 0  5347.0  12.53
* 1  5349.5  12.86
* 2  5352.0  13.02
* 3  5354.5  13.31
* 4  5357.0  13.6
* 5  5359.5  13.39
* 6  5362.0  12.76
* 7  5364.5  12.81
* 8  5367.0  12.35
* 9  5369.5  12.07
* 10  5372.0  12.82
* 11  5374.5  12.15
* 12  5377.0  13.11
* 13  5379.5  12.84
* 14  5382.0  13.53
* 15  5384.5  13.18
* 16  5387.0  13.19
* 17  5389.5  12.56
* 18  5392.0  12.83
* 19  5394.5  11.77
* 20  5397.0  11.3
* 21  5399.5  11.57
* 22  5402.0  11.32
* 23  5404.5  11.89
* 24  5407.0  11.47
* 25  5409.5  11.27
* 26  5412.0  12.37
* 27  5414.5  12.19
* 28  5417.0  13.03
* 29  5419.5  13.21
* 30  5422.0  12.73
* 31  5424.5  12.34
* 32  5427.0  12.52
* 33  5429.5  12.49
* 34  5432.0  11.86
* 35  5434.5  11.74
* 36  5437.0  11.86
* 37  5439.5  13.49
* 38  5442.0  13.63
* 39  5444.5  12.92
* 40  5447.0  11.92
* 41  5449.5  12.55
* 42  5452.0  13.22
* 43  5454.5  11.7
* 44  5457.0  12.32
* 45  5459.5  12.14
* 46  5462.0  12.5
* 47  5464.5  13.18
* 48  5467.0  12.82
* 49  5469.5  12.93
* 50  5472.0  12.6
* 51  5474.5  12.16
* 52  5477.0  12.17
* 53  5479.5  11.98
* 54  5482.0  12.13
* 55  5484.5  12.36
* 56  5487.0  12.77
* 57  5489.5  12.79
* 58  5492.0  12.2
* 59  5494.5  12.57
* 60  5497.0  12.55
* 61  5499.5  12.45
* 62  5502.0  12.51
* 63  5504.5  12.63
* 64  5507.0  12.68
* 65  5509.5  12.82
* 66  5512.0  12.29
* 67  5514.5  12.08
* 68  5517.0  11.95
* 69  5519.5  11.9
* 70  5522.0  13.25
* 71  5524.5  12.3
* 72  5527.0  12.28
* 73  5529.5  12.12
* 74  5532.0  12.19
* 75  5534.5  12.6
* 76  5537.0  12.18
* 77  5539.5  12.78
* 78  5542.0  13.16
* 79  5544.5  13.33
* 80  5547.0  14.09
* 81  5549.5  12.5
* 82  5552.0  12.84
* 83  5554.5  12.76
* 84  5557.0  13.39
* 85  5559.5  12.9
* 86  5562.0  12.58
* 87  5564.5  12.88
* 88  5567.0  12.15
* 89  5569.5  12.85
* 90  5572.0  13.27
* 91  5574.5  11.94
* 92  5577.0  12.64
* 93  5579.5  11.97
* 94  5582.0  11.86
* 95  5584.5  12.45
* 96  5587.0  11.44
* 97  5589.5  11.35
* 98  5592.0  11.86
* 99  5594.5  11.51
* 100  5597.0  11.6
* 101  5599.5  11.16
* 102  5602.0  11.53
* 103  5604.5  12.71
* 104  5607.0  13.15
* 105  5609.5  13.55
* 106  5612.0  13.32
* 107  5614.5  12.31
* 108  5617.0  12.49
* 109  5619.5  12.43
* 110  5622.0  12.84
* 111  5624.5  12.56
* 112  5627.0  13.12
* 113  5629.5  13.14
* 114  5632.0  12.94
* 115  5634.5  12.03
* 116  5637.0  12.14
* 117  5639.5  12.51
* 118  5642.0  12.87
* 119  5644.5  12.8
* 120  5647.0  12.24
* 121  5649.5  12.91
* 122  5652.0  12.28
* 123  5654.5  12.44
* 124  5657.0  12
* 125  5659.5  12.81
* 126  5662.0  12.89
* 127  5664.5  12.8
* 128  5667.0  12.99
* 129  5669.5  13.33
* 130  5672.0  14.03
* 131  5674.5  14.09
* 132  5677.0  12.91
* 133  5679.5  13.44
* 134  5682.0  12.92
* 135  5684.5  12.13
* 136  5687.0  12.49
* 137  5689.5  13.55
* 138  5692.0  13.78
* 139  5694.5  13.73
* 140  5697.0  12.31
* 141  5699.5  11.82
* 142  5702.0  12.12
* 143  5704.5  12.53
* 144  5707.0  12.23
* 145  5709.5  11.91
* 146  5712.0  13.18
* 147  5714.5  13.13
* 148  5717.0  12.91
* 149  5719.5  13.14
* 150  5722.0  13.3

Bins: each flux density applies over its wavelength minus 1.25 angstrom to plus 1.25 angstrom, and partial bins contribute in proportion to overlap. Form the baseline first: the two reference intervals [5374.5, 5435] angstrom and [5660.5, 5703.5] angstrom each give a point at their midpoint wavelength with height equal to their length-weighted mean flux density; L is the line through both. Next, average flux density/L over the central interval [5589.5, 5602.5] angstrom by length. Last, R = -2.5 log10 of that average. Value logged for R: 0.12 mag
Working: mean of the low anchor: 12.3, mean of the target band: 11.5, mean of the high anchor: 13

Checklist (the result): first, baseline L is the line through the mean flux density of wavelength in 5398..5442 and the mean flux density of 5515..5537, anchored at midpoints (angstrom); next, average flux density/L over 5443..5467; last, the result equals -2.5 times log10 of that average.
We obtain -0.02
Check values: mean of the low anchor 12.2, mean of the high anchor 12.3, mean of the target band 12.5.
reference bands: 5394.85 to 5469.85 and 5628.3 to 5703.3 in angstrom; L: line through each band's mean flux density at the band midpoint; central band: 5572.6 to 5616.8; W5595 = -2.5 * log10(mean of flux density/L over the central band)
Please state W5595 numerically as 0.044 mag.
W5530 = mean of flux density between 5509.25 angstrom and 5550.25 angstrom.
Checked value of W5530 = 12.6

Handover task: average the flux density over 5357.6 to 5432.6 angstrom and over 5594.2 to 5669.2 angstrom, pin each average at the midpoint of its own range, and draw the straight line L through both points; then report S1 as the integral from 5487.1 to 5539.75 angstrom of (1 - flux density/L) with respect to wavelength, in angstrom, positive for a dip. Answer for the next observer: 0.3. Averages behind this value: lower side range 12.4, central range 12.4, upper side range 12.6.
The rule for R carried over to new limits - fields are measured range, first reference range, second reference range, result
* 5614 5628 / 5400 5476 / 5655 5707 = 0.01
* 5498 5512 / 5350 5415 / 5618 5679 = 0.00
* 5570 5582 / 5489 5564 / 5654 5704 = 0.03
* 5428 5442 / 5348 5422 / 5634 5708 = 0.02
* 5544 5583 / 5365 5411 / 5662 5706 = 0.00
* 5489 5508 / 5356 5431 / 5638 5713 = 0.01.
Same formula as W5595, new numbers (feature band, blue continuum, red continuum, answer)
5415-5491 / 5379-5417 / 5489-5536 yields -0.018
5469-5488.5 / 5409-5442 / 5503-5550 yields 0.014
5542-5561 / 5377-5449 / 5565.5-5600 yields -0.087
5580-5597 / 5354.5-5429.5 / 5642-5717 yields 0.087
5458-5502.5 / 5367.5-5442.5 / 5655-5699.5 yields 0.007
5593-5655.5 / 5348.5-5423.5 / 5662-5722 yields 0.030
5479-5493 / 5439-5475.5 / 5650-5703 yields 0.026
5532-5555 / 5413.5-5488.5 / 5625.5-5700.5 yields -0.019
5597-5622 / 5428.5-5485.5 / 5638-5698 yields 0.027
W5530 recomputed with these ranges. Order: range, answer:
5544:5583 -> 12.7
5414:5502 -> 12.5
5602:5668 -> 12.7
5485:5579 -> 12.6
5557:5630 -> 12.4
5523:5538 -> 12.3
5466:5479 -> 12.5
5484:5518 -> 12.5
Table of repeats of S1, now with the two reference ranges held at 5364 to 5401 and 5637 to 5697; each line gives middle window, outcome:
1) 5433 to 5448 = 0.02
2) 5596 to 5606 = 0.81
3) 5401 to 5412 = 0.85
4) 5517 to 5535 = 0.55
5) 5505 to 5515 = 0.15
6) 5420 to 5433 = 0.15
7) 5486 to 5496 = 0.08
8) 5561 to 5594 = 1.46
